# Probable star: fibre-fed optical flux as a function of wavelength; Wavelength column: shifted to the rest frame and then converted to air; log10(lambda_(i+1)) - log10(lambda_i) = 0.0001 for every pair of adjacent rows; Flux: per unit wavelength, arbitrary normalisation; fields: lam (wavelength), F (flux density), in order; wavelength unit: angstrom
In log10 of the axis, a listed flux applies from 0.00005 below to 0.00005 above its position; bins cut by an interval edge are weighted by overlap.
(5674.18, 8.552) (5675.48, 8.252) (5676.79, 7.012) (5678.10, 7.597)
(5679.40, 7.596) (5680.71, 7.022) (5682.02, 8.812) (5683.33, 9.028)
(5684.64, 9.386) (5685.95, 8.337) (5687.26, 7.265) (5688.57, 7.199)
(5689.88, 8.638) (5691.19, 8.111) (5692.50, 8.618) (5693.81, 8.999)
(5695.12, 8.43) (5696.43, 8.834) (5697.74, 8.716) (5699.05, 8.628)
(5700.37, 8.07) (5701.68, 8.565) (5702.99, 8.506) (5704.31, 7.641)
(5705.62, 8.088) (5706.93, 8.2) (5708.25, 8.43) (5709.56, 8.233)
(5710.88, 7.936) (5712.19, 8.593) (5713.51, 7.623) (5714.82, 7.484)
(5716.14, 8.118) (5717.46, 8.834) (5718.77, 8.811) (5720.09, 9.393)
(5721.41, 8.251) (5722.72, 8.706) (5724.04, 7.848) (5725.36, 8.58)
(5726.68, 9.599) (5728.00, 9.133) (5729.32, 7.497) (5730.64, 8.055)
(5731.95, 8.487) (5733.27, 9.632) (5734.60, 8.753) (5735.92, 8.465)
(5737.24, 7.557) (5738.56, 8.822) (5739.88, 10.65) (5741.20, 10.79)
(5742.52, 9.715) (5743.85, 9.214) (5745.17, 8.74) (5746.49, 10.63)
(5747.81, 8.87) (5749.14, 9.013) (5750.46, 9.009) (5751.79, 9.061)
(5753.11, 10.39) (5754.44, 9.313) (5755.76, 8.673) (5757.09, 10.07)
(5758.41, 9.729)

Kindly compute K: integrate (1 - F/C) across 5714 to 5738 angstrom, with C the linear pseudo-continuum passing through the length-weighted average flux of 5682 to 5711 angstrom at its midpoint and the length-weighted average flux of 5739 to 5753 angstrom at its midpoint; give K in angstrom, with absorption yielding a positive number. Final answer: 1.6 angstrom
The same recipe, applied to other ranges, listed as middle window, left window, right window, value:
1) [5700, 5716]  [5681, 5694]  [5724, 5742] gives 0.9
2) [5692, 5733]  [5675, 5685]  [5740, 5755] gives 1.6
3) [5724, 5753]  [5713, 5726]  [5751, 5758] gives -0.2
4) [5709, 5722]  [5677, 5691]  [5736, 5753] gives 0.6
